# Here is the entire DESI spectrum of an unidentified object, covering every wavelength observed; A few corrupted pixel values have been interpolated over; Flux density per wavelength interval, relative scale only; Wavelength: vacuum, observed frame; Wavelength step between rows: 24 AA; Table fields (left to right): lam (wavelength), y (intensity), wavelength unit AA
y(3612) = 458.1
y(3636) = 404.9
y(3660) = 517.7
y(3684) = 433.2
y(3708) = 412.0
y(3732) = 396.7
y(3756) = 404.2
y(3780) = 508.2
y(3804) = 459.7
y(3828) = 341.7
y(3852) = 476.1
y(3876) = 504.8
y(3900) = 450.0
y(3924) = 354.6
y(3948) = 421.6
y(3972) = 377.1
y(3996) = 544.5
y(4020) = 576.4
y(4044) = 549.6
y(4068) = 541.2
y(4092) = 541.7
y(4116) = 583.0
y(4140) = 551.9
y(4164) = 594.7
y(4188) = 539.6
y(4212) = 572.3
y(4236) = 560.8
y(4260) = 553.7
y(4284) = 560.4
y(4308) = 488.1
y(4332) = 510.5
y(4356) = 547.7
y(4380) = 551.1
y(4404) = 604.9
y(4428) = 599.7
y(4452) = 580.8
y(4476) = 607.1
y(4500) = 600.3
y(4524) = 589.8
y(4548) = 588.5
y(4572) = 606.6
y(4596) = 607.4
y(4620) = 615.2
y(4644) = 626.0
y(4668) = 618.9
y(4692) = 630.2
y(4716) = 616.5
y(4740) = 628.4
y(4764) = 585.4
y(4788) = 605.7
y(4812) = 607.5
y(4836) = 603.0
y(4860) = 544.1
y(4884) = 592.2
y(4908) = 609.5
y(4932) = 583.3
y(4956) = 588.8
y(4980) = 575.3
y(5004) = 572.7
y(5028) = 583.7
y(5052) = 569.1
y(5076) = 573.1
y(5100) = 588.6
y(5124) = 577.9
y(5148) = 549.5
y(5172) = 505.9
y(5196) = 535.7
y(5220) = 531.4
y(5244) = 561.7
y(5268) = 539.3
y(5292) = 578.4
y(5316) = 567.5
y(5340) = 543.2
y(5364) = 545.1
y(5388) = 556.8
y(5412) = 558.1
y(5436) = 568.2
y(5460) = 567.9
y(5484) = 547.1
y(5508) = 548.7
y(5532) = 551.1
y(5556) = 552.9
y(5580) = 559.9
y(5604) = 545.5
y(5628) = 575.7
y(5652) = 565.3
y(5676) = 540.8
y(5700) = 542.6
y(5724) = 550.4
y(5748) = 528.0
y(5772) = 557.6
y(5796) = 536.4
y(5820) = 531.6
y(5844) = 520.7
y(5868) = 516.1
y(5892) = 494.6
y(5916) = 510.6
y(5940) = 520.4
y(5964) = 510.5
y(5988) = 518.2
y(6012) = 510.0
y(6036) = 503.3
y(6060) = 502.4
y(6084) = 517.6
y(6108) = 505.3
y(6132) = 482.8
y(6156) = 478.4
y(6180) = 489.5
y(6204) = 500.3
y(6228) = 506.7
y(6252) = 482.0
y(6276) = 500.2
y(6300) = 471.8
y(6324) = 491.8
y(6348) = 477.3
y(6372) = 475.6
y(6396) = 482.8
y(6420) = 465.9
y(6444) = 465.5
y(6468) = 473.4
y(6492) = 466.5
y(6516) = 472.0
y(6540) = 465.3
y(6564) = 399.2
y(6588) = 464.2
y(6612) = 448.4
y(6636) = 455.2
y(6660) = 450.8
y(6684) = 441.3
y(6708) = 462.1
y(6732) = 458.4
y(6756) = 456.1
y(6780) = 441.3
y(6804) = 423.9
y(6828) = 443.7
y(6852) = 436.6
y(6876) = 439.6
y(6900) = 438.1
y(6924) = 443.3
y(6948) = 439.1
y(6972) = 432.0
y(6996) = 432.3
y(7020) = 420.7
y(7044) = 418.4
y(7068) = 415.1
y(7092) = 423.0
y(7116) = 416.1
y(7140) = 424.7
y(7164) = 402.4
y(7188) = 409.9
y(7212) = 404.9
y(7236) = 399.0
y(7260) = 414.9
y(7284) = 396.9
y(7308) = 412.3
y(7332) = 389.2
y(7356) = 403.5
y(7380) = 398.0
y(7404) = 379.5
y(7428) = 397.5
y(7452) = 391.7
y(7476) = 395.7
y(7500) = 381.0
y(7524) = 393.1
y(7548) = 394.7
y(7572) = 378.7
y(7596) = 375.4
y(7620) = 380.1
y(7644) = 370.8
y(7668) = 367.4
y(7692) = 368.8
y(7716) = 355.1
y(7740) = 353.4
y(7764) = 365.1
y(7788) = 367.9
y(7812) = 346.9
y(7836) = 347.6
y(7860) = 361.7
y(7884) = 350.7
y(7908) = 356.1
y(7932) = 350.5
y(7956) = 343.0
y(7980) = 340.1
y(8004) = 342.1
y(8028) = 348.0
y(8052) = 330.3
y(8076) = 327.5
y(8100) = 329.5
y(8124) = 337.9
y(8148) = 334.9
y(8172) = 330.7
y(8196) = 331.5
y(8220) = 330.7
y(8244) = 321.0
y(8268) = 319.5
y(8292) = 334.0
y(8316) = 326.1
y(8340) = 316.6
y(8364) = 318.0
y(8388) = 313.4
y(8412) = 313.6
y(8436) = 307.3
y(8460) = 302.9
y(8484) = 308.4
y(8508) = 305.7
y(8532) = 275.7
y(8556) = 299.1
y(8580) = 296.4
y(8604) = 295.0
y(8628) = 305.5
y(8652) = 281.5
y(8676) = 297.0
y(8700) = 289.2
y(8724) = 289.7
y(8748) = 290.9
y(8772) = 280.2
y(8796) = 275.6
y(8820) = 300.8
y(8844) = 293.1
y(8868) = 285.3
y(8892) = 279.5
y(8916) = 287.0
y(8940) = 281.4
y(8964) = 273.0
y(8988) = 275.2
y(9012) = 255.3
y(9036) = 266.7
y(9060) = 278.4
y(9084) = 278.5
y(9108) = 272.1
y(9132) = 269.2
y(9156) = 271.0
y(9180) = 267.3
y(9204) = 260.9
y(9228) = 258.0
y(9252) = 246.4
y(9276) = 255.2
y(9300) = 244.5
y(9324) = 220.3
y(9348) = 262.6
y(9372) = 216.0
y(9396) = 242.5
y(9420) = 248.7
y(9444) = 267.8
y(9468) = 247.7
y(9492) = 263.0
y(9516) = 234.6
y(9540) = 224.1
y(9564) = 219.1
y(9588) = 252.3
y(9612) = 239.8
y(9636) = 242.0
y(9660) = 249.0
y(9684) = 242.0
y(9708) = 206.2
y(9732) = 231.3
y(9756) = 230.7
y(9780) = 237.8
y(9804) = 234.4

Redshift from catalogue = 0.00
